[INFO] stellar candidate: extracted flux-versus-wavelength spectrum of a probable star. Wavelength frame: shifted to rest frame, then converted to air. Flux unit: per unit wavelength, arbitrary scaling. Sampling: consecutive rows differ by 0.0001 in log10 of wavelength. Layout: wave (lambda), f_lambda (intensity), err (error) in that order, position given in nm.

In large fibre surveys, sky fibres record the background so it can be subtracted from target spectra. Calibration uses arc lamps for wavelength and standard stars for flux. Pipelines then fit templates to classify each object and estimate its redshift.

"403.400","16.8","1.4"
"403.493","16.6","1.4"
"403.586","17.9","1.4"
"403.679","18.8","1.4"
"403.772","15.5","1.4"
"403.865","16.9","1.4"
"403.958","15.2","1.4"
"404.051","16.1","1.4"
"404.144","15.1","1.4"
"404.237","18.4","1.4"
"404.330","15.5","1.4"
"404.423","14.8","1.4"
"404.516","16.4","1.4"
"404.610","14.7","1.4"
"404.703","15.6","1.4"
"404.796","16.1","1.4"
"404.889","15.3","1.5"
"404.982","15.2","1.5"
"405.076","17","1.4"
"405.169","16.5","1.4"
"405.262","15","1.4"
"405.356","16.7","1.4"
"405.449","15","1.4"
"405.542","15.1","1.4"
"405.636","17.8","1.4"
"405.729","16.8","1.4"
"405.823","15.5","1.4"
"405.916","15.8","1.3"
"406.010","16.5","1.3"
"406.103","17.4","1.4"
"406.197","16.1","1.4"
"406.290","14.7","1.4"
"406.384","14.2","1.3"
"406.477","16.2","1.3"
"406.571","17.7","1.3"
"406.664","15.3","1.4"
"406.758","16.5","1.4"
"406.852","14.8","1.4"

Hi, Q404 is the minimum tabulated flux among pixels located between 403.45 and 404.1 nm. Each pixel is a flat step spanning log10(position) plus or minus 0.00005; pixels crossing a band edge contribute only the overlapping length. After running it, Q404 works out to 15.2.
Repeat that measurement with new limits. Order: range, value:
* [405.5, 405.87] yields 15.1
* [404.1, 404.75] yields 14.7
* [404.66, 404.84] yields 15.6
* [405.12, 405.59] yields 15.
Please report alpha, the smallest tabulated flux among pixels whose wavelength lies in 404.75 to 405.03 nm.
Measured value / 15.2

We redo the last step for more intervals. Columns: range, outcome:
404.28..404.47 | 14.8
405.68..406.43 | 14.2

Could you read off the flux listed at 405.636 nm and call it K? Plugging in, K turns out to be 17.8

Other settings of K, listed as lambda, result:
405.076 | 17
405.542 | 15.1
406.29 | 14.7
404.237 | 18.4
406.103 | 17.4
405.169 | 16.5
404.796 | 16.1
